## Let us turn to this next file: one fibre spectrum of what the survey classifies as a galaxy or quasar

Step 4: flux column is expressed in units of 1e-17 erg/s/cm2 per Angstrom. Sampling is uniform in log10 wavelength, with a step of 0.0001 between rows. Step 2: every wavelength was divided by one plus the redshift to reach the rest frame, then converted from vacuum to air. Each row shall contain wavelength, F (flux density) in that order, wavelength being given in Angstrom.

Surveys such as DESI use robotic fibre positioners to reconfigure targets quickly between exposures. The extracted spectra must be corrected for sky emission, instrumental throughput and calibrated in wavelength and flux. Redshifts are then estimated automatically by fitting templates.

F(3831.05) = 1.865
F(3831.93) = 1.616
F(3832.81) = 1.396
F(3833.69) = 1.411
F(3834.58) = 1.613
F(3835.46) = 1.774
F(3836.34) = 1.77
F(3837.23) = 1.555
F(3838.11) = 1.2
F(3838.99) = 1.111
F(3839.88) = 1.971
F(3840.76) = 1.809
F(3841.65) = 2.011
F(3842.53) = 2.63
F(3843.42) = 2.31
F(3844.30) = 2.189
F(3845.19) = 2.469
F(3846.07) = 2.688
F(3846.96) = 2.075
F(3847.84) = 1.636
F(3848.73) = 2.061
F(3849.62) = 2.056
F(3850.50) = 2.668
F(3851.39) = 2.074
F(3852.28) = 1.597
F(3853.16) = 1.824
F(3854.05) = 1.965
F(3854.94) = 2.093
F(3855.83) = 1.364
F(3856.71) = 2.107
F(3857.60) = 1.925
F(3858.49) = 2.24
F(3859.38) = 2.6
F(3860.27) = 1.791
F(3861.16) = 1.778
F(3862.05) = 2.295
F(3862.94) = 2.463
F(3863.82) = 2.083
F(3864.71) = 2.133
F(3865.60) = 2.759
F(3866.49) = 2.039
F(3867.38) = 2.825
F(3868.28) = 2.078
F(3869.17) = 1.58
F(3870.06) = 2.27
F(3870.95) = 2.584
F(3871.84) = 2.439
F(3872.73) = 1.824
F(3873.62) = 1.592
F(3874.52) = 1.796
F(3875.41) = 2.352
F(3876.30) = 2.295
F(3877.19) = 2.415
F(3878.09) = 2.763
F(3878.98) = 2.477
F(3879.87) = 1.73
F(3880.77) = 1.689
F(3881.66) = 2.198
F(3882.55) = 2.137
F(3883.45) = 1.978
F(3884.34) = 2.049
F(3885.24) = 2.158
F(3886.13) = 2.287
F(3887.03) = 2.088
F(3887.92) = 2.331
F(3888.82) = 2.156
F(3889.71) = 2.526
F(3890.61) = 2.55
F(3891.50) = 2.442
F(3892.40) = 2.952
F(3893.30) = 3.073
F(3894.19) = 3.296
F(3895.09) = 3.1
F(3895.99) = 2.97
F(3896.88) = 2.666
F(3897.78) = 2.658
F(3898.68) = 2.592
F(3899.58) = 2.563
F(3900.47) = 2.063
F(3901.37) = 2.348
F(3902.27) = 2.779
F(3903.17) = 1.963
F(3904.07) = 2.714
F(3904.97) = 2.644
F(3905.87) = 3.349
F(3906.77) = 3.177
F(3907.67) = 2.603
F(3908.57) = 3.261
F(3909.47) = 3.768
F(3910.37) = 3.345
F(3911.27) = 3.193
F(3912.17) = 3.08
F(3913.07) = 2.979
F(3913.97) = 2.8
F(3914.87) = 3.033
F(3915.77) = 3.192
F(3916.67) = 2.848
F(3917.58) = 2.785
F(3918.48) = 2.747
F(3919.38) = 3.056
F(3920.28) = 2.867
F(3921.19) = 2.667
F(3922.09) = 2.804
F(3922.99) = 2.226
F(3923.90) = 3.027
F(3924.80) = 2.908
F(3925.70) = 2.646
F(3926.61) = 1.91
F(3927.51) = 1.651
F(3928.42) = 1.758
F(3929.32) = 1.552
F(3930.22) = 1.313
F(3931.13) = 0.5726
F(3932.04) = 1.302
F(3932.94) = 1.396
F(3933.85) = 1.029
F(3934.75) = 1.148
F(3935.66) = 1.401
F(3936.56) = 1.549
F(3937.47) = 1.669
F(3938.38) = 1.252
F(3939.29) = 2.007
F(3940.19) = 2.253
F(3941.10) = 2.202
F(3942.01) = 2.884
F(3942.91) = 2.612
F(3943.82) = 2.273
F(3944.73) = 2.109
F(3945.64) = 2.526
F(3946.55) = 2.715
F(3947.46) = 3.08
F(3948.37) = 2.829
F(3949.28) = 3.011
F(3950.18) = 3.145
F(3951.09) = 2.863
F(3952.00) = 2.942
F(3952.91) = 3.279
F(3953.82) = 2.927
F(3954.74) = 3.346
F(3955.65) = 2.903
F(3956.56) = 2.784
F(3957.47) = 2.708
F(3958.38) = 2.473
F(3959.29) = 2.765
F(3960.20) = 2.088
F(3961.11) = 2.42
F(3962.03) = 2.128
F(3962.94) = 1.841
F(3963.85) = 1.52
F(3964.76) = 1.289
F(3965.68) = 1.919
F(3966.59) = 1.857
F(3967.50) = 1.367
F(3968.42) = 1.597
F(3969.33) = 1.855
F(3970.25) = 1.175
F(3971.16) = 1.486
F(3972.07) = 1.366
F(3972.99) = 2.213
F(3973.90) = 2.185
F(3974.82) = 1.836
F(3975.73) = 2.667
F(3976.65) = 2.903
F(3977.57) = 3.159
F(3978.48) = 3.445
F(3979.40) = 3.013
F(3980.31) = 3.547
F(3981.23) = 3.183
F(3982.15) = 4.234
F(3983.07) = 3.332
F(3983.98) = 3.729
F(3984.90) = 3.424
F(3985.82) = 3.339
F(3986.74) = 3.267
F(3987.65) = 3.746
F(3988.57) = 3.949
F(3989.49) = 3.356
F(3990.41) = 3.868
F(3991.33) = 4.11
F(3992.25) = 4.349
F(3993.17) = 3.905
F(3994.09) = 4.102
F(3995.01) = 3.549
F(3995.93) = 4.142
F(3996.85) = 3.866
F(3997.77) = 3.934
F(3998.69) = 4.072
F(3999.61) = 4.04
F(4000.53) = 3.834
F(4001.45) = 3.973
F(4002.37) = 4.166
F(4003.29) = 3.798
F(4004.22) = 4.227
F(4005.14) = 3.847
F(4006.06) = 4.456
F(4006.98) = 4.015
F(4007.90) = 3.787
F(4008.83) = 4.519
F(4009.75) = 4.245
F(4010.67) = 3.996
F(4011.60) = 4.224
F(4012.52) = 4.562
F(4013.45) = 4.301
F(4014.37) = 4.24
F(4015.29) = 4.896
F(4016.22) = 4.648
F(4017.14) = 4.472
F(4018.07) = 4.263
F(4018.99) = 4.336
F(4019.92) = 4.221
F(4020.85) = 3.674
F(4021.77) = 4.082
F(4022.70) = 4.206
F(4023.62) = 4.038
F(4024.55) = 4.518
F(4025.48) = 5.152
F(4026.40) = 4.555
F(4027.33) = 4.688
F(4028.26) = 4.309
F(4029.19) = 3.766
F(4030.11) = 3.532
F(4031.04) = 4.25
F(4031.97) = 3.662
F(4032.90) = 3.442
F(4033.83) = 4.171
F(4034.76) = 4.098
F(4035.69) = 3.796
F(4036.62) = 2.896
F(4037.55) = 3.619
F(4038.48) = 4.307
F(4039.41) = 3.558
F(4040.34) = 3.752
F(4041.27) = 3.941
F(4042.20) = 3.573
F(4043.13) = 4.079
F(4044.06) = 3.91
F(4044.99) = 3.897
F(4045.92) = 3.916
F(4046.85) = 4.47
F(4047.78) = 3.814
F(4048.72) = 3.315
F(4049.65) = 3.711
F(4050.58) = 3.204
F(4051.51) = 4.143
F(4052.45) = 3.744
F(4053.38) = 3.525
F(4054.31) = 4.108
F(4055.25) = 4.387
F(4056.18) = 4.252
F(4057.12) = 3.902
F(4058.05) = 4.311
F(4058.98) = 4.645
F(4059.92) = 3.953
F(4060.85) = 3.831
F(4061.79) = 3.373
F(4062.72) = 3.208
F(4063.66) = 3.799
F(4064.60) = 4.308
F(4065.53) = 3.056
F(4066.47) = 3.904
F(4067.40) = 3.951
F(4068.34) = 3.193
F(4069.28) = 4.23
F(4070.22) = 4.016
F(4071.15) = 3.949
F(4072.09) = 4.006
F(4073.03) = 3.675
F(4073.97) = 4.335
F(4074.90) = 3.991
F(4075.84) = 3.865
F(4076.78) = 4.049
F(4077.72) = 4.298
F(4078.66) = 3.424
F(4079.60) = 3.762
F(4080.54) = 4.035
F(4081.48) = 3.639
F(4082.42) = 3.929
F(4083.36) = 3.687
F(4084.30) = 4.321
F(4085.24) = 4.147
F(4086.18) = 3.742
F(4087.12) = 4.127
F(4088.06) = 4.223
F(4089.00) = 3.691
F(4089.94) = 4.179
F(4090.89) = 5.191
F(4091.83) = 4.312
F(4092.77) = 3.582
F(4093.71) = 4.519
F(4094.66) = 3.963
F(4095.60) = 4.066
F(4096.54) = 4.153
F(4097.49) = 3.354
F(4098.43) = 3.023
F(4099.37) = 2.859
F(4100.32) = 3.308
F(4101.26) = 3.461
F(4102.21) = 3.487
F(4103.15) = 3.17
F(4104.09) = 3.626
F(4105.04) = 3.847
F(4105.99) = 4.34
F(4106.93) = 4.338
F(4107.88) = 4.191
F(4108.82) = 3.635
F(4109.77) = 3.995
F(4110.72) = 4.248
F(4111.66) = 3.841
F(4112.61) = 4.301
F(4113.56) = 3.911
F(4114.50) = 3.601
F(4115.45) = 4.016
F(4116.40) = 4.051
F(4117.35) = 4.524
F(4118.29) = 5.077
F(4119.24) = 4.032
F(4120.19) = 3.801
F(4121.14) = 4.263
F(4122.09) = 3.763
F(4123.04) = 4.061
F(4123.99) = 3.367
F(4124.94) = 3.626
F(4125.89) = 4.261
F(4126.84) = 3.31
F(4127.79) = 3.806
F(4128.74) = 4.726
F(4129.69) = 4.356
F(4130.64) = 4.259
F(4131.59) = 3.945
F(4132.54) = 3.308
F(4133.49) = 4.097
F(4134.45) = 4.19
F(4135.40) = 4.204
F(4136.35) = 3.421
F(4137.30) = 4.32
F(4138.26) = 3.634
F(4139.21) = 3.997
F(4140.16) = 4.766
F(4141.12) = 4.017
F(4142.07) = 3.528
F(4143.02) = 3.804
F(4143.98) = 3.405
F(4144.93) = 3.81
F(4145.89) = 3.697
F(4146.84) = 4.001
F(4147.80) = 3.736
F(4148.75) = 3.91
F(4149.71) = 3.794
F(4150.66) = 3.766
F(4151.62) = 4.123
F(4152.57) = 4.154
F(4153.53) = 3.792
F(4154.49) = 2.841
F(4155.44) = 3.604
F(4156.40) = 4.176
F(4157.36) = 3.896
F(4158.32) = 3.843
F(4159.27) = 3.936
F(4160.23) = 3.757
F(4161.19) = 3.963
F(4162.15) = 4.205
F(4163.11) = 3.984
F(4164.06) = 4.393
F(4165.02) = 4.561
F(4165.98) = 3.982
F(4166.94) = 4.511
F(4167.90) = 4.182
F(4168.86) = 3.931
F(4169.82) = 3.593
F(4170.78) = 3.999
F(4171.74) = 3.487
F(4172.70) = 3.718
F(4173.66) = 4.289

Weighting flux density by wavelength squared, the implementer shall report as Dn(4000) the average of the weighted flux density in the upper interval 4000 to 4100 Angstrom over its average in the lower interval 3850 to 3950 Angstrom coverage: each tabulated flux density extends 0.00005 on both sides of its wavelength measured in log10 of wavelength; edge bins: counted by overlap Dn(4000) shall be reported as 1.83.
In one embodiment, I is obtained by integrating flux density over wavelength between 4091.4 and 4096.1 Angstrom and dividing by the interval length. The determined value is 4.09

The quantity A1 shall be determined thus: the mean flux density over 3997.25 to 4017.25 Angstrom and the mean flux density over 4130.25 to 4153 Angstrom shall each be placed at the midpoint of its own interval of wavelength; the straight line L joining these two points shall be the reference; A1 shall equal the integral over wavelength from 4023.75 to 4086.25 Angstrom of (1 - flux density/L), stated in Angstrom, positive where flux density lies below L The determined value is 2.6 Angstrom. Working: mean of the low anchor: 4.19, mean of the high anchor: 3.91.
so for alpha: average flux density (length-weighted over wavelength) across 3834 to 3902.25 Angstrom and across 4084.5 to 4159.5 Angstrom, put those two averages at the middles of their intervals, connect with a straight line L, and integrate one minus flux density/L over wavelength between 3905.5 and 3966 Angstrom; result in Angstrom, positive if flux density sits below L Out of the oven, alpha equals 4.5 Angstrom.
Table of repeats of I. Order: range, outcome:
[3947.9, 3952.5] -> 2.97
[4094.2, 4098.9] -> 3.71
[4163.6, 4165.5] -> 4.47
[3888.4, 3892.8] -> 2.52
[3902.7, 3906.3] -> 2.66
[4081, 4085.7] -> 3.94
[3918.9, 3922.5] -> 2.85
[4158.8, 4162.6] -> 3.96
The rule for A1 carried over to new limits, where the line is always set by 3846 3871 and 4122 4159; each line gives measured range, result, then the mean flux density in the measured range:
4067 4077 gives -1.4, 3.93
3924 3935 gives 3.9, 1.65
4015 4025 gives -3.7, 4.29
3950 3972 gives 3.9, 2.25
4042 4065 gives -3.9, 3.9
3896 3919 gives -4.1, 2.85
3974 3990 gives -2.2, 3.28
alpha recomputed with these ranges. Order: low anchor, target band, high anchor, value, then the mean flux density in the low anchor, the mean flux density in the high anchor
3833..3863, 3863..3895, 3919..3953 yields -3.8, 1.96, 2.21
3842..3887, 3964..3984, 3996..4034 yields 6.9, 2.15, 4.17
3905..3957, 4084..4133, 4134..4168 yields -3.9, 2.5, 3.94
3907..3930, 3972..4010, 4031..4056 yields -2.6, 2.74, 3.82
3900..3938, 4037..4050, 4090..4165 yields -2.1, 2.4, 3.92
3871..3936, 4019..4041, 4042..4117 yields -3.4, 2.42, 3.89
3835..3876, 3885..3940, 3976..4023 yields 6.3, 2.05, 3.93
